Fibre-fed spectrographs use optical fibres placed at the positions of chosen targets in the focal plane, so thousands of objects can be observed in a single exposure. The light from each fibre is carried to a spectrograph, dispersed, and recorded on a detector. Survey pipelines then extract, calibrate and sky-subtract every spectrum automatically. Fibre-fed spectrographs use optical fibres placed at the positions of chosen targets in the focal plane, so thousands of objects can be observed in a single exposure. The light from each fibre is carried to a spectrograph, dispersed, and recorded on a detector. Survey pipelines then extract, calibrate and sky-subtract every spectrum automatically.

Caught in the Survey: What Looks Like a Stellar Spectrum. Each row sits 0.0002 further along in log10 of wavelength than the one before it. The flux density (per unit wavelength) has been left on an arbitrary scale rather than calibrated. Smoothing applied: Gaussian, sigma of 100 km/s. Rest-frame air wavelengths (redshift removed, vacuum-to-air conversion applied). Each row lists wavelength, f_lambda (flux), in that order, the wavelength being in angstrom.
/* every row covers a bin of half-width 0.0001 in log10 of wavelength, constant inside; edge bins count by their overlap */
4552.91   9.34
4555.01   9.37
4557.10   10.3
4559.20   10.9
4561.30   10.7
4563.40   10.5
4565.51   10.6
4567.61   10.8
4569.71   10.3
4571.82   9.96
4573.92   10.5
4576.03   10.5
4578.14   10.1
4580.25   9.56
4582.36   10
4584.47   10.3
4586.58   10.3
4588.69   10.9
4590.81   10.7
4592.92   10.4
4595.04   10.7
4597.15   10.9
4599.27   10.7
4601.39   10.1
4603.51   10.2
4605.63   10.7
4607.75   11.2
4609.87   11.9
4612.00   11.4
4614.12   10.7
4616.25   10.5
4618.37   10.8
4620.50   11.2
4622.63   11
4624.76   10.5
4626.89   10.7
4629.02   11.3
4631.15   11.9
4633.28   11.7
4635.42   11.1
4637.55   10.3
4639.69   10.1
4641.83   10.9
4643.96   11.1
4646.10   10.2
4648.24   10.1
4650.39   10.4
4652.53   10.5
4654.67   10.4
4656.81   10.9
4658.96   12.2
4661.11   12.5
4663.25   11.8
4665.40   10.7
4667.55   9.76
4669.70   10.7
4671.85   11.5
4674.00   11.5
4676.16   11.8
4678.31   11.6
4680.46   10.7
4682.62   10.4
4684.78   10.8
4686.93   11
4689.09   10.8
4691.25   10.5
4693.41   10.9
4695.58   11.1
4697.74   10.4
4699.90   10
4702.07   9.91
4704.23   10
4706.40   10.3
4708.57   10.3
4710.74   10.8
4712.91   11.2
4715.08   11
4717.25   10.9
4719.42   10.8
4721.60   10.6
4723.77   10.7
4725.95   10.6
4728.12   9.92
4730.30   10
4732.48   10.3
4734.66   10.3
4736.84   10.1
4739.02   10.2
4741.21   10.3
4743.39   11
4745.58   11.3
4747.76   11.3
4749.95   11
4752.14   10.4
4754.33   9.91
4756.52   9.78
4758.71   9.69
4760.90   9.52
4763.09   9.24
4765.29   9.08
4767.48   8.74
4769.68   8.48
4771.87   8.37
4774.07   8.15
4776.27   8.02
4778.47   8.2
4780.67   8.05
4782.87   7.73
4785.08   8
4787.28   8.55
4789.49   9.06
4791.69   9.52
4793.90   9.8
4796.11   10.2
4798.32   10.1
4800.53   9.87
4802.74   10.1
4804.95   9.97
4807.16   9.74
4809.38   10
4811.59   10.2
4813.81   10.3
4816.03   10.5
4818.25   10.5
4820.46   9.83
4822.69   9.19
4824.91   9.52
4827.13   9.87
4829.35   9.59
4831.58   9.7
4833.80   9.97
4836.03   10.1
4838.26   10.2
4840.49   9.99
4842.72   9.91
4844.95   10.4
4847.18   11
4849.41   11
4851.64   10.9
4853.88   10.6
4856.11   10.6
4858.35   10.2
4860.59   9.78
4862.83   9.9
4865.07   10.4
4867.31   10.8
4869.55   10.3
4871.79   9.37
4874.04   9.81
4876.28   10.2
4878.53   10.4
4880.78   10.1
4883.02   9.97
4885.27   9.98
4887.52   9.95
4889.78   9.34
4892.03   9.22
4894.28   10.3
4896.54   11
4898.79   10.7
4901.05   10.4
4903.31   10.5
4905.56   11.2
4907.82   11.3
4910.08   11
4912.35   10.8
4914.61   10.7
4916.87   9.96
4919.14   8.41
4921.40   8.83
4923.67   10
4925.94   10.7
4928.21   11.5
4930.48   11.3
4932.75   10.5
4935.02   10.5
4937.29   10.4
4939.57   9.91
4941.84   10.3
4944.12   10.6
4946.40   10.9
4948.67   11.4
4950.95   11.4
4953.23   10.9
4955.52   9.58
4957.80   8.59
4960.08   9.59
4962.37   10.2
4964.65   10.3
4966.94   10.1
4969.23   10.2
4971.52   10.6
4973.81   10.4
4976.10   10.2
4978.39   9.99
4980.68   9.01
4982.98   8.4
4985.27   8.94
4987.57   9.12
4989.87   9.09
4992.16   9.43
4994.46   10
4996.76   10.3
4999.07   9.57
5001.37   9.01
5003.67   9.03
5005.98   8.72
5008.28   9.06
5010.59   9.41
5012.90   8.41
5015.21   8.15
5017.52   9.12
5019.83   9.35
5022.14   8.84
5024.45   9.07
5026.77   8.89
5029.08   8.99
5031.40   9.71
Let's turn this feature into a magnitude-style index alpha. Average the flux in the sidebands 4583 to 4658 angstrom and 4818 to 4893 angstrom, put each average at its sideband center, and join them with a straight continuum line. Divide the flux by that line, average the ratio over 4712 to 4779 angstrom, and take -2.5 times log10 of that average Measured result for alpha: 0.04 mag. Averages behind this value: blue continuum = 10.8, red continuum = 10.1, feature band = 9.98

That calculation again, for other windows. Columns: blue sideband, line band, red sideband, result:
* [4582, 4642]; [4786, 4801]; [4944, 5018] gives 0.076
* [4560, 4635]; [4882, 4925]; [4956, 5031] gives -0.056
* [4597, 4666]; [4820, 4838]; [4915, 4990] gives 0.072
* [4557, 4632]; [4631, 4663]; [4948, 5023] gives -0.044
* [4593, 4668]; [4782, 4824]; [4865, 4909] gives 0.088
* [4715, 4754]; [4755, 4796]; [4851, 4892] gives 0.182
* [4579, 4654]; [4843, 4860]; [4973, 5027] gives -0.086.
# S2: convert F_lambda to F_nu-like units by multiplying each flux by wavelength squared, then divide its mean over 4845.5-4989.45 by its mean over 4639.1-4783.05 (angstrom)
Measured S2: 1.08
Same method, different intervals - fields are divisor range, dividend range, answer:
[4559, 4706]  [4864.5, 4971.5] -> 1.08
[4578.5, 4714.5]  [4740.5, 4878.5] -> 0.97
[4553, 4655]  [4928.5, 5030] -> 1.07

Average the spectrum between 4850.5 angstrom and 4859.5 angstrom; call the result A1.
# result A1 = 10.6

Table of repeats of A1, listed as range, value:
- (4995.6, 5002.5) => 9.62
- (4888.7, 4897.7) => 9.98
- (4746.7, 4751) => 11.1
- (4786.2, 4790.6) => 8.81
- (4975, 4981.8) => 9.74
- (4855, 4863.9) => 10.1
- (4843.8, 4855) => 10.8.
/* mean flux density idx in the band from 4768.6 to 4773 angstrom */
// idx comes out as 8.43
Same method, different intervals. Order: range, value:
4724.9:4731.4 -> 10.2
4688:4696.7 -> 10.8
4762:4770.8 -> 8.88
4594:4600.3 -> 10.8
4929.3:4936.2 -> 10.8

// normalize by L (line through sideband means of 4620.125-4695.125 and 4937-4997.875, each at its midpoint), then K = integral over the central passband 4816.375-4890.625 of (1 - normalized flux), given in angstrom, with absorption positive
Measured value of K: 1.7 angstrom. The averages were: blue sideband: 11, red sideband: 9.99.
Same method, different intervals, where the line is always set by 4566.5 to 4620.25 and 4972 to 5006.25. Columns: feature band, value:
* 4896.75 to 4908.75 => -1.4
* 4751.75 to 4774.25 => 2.0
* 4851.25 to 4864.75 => -0.7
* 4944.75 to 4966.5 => -1.7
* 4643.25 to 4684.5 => -2.4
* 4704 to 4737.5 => -1.0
